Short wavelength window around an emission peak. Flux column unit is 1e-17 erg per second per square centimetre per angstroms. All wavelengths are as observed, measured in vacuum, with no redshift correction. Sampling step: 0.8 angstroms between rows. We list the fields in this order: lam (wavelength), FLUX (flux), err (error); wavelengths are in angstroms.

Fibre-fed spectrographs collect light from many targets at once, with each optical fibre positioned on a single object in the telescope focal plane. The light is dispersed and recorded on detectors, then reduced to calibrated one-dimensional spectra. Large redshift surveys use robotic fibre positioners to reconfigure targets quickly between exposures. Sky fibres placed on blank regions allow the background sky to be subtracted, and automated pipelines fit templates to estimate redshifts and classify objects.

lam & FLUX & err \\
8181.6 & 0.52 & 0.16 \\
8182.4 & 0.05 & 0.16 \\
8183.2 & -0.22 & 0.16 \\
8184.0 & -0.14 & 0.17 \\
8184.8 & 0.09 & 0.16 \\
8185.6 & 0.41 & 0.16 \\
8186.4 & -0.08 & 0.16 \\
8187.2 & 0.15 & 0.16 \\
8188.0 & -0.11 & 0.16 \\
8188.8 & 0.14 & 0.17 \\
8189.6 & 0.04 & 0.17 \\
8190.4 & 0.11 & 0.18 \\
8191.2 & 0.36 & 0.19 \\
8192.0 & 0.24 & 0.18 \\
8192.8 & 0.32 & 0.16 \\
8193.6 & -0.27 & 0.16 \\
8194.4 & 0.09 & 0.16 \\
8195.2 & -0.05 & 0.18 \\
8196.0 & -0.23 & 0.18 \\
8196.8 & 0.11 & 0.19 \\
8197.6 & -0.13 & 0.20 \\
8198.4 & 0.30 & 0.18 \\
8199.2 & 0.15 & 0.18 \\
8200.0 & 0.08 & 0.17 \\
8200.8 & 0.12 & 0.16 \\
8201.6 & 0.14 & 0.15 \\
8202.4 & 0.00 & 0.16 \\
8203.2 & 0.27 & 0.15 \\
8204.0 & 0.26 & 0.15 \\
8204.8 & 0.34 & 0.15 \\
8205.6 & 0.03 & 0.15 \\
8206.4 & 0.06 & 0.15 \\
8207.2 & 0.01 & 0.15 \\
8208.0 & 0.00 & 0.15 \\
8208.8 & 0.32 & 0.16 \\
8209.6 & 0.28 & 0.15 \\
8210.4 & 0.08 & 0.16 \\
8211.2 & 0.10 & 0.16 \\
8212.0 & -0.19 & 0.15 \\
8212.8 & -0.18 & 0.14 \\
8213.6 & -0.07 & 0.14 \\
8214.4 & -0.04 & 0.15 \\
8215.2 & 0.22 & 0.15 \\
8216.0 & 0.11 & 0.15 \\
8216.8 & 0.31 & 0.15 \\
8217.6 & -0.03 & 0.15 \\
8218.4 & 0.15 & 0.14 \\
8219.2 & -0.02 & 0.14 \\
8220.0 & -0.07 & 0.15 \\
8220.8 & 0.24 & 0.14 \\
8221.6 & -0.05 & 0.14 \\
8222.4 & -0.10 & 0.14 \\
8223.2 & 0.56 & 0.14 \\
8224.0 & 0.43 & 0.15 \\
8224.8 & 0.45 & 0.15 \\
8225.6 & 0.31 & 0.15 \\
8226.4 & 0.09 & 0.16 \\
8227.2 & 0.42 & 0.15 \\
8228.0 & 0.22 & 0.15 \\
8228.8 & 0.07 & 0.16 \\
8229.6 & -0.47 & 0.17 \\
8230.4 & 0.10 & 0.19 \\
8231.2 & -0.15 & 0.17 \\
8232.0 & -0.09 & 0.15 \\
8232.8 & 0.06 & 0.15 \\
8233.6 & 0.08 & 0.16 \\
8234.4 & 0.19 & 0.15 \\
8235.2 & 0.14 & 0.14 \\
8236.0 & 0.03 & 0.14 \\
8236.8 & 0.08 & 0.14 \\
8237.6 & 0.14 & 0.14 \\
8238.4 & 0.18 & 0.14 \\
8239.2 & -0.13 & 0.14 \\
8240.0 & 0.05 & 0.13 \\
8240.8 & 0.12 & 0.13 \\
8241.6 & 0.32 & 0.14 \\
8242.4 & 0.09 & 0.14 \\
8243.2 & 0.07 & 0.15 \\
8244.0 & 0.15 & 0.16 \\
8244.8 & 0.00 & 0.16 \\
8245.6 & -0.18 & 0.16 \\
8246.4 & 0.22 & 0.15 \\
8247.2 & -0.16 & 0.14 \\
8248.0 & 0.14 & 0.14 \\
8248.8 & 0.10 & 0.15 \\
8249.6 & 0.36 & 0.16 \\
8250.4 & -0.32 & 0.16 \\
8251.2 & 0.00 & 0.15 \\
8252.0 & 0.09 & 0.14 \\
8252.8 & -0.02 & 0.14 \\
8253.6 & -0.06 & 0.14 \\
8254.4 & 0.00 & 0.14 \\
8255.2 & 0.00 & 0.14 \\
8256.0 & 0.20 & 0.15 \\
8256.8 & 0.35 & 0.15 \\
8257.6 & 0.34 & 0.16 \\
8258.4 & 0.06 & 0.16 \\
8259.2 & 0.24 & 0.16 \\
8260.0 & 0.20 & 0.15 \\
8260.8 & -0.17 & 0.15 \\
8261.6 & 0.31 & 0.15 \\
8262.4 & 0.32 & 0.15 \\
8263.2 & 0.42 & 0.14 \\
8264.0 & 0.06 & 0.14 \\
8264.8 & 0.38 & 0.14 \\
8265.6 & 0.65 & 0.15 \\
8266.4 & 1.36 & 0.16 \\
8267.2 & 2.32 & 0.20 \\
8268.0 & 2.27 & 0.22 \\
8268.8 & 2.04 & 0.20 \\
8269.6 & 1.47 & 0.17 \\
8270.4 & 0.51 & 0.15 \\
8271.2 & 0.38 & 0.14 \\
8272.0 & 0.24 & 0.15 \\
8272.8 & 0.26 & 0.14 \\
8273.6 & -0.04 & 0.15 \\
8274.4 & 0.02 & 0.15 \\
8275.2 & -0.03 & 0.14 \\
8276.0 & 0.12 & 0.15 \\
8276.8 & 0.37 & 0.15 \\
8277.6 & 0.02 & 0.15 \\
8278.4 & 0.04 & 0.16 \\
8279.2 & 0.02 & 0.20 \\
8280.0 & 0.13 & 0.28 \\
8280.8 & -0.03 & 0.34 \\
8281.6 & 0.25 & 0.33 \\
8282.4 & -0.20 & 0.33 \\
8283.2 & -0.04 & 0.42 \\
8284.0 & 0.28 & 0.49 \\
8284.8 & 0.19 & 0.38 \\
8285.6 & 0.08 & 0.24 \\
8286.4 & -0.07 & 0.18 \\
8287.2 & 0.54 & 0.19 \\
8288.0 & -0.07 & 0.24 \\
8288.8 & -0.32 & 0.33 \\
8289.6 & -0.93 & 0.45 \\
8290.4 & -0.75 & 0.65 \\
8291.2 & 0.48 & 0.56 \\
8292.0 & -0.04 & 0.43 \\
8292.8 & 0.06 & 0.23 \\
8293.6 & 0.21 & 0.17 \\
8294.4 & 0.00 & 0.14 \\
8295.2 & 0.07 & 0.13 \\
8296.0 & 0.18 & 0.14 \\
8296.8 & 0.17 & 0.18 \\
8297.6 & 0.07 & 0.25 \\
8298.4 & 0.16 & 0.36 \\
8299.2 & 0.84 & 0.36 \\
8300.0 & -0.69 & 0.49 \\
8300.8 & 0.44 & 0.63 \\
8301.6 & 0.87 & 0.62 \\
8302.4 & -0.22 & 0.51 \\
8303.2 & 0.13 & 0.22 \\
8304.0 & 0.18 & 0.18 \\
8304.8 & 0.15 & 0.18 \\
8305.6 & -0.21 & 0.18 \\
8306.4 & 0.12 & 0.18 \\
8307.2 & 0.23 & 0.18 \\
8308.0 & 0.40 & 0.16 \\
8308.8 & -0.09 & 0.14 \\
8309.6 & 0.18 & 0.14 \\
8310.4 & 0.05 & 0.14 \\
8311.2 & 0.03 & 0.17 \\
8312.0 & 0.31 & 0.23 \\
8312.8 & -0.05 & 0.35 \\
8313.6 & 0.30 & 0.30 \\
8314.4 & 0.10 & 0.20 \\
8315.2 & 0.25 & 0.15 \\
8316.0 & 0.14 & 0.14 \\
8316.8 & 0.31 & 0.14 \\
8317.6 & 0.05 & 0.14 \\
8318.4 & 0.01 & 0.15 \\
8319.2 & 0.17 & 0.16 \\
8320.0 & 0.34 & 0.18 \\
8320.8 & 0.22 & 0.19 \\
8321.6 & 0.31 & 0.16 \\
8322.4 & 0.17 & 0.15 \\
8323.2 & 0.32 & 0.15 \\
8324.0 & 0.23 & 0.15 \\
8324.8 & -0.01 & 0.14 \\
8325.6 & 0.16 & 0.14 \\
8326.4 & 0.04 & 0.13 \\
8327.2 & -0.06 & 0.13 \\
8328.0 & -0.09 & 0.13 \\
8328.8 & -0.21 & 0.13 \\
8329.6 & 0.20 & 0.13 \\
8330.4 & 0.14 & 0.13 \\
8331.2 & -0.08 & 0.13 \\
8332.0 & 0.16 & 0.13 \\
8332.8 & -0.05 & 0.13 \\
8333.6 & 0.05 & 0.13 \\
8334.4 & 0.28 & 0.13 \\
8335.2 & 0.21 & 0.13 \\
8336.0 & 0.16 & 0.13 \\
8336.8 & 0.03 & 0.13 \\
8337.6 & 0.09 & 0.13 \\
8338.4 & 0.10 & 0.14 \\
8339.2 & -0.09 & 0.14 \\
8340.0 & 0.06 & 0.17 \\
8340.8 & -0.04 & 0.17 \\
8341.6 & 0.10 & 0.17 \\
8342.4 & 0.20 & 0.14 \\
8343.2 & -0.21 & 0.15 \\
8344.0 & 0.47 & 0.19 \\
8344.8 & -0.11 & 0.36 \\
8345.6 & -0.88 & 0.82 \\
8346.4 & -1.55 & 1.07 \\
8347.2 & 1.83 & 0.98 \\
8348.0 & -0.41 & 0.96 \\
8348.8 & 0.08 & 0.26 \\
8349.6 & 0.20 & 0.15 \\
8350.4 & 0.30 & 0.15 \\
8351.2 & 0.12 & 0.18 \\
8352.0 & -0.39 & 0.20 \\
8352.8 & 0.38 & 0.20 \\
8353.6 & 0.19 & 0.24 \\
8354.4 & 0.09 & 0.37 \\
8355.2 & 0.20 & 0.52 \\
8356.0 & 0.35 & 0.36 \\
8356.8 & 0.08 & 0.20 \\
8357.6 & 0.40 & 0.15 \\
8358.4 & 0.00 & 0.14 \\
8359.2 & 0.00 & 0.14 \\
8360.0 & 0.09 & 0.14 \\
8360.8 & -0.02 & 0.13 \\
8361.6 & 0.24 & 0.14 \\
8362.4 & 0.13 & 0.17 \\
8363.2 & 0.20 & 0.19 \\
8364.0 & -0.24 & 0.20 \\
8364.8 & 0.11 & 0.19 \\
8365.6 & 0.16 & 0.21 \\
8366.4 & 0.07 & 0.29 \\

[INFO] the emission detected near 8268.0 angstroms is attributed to Hbeta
